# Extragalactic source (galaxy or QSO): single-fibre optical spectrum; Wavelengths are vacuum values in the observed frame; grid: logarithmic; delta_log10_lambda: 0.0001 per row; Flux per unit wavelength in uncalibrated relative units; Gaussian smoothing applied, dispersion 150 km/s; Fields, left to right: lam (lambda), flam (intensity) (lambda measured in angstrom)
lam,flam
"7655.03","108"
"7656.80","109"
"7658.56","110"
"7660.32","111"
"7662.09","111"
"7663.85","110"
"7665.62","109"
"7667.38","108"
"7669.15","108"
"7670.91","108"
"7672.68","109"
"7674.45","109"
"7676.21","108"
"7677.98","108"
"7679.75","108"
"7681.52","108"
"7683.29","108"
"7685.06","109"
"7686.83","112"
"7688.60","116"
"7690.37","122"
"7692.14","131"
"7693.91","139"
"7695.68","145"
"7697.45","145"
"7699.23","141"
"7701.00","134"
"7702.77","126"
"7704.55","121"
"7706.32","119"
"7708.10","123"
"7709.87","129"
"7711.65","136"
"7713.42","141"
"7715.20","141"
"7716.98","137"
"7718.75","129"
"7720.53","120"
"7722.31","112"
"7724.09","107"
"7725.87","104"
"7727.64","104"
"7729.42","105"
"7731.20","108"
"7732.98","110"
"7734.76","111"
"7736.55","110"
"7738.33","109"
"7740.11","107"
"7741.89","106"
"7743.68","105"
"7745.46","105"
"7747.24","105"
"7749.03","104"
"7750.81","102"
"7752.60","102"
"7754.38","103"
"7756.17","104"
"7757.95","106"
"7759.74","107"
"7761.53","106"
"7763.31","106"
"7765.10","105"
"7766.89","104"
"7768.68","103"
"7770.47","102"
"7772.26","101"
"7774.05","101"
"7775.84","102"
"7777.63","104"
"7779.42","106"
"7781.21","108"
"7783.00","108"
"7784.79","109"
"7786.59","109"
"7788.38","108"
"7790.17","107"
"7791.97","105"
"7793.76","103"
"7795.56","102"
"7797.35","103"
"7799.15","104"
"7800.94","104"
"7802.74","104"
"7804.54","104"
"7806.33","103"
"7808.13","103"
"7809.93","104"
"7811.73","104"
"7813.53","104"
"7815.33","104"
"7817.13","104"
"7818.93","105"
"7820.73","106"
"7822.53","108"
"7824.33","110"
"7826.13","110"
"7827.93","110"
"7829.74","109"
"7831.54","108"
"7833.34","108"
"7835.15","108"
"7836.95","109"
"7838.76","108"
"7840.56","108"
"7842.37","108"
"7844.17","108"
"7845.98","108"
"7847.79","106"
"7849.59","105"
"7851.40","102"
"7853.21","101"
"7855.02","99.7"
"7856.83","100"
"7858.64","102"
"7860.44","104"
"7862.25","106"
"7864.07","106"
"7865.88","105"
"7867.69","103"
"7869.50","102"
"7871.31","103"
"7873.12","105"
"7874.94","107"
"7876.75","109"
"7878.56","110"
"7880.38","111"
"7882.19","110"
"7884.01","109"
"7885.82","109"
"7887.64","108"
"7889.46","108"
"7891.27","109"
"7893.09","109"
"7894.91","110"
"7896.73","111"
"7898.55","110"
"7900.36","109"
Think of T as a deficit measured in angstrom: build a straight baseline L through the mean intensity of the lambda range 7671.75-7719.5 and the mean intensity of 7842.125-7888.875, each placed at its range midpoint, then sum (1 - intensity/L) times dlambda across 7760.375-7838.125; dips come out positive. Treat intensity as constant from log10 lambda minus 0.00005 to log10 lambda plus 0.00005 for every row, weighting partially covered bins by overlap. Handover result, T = 5.04 angstrom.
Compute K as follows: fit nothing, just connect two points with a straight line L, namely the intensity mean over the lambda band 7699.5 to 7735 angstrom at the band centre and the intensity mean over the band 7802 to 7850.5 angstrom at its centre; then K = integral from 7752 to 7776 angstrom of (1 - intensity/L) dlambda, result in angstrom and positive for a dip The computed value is 2.3 angstrom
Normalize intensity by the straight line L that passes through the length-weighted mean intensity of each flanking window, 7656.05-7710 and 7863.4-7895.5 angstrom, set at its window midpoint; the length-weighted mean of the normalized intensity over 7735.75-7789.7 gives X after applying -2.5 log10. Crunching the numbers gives 0.082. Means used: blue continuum 118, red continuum 107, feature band 105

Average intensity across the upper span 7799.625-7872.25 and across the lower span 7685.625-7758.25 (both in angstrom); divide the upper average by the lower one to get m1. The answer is 0.89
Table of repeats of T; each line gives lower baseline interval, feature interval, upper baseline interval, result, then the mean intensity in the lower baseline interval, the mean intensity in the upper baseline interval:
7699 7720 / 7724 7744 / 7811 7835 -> 2.9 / 131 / 107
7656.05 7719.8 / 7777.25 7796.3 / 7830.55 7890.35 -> 1.0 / 121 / 106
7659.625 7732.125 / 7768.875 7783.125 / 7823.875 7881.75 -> 1.1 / 119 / 106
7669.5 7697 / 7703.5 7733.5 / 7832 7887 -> -1.6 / 116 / 106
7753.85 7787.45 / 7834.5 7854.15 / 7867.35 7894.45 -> 0.1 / 105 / 108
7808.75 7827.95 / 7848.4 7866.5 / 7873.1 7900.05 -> 0.8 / 106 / 109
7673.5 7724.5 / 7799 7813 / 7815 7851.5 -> 0.9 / 124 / 107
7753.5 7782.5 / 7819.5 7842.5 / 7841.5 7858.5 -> -0.9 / 104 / 104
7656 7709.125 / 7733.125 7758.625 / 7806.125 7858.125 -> 1.6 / 118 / 106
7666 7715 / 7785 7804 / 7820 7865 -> 1.0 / 121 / 106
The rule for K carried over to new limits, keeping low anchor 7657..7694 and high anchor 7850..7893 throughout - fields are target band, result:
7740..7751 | 0.48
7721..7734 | 0.31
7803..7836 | 0.34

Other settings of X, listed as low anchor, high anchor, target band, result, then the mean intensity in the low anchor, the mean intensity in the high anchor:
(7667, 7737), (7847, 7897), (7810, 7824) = 0.05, 119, 106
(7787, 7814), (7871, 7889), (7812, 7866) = 0.00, 104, 108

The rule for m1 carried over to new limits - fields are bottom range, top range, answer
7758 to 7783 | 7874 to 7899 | 1.05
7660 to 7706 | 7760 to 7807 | 0.89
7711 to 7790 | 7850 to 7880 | 0.95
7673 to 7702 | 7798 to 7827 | 0.87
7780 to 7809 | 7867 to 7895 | 1.02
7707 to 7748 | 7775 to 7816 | 0.91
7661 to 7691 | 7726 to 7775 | 0.96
